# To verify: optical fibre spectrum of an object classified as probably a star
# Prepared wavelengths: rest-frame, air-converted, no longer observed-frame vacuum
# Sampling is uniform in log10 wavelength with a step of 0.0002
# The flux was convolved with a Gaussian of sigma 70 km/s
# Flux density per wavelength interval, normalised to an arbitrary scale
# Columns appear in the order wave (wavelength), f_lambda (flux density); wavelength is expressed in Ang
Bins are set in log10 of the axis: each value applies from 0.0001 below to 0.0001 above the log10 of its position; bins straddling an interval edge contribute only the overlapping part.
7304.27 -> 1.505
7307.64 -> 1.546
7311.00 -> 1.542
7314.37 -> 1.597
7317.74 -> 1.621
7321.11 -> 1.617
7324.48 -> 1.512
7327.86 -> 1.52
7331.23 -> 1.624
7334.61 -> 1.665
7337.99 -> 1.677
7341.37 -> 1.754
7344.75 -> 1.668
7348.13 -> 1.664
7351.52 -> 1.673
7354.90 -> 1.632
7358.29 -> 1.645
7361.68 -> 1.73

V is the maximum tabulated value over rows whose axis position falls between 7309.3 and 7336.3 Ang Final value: 1.665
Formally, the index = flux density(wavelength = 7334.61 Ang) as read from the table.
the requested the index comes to 1.665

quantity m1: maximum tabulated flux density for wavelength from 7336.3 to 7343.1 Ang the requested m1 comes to 1.754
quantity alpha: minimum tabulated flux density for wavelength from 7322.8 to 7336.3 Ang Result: 1.512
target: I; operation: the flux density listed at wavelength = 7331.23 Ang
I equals 1.624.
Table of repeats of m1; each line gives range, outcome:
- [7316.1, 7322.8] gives 1.621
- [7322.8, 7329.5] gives 1.52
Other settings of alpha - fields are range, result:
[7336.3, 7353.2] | 1.664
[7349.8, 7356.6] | 1.632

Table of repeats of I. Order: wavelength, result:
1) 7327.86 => 1.52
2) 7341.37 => 1.754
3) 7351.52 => 1.673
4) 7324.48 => 1.512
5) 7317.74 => 1.621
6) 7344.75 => 1.668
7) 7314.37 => 1.597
